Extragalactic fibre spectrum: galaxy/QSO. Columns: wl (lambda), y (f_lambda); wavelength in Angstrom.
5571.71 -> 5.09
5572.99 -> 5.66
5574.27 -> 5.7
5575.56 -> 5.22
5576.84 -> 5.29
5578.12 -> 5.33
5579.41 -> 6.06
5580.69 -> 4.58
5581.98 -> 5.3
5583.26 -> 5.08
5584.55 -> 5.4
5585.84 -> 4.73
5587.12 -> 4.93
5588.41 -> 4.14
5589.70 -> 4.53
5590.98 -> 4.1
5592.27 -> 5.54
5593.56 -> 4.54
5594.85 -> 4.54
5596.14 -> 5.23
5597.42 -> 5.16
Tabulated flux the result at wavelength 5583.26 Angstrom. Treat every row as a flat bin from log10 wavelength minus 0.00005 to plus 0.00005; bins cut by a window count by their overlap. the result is 5.08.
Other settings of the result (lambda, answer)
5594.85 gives 4.54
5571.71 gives 5.09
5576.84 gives 5.29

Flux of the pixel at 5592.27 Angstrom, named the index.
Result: 5.54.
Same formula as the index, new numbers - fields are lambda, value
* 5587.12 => 4.93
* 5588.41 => 4.14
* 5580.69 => 4.58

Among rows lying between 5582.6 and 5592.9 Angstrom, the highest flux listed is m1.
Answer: 5.54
